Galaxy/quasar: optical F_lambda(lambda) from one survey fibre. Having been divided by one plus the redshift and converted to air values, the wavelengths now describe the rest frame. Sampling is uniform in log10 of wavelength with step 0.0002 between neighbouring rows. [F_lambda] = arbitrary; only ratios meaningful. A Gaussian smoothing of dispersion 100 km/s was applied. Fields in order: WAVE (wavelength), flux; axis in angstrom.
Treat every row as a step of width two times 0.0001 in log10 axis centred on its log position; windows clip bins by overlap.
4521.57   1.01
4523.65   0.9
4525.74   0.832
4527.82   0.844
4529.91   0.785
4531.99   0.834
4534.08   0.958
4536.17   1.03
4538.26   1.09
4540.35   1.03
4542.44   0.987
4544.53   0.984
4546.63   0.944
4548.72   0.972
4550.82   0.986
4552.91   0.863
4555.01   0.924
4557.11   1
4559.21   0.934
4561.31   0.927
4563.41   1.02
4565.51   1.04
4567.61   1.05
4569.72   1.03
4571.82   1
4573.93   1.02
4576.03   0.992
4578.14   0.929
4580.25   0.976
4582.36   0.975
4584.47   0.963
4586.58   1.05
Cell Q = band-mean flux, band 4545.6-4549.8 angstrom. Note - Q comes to 0.958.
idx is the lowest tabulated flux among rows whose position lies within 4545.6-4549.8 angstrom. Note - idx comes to 0.944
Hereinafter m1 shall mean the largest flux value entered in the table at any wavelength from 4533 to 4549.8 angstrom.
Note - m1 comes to 1.09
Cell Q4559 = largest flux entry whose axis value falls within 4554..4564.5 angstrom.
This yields 1.02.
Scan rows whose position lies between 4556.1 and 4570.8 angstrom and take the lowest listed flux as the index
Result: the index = 0.927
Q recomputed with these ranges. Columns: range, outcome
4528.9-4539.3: 0.94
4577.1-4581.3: 0.952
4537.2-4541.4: 1.06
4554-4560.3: 0.952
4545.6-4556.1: 0.938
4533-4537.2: 0.992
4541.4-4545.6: 0.984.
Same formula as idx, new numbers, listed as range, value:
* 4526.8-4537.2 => 0.785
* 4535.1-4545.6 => 0.984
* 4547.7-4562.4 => 0.863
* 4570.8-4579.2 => 0.929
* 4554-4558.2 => 0.924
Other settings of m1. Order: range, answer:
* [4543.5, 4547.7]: 0.984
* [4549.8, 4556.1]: 0.986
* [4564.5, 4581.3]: 1.05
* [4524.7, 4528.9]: 0.844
